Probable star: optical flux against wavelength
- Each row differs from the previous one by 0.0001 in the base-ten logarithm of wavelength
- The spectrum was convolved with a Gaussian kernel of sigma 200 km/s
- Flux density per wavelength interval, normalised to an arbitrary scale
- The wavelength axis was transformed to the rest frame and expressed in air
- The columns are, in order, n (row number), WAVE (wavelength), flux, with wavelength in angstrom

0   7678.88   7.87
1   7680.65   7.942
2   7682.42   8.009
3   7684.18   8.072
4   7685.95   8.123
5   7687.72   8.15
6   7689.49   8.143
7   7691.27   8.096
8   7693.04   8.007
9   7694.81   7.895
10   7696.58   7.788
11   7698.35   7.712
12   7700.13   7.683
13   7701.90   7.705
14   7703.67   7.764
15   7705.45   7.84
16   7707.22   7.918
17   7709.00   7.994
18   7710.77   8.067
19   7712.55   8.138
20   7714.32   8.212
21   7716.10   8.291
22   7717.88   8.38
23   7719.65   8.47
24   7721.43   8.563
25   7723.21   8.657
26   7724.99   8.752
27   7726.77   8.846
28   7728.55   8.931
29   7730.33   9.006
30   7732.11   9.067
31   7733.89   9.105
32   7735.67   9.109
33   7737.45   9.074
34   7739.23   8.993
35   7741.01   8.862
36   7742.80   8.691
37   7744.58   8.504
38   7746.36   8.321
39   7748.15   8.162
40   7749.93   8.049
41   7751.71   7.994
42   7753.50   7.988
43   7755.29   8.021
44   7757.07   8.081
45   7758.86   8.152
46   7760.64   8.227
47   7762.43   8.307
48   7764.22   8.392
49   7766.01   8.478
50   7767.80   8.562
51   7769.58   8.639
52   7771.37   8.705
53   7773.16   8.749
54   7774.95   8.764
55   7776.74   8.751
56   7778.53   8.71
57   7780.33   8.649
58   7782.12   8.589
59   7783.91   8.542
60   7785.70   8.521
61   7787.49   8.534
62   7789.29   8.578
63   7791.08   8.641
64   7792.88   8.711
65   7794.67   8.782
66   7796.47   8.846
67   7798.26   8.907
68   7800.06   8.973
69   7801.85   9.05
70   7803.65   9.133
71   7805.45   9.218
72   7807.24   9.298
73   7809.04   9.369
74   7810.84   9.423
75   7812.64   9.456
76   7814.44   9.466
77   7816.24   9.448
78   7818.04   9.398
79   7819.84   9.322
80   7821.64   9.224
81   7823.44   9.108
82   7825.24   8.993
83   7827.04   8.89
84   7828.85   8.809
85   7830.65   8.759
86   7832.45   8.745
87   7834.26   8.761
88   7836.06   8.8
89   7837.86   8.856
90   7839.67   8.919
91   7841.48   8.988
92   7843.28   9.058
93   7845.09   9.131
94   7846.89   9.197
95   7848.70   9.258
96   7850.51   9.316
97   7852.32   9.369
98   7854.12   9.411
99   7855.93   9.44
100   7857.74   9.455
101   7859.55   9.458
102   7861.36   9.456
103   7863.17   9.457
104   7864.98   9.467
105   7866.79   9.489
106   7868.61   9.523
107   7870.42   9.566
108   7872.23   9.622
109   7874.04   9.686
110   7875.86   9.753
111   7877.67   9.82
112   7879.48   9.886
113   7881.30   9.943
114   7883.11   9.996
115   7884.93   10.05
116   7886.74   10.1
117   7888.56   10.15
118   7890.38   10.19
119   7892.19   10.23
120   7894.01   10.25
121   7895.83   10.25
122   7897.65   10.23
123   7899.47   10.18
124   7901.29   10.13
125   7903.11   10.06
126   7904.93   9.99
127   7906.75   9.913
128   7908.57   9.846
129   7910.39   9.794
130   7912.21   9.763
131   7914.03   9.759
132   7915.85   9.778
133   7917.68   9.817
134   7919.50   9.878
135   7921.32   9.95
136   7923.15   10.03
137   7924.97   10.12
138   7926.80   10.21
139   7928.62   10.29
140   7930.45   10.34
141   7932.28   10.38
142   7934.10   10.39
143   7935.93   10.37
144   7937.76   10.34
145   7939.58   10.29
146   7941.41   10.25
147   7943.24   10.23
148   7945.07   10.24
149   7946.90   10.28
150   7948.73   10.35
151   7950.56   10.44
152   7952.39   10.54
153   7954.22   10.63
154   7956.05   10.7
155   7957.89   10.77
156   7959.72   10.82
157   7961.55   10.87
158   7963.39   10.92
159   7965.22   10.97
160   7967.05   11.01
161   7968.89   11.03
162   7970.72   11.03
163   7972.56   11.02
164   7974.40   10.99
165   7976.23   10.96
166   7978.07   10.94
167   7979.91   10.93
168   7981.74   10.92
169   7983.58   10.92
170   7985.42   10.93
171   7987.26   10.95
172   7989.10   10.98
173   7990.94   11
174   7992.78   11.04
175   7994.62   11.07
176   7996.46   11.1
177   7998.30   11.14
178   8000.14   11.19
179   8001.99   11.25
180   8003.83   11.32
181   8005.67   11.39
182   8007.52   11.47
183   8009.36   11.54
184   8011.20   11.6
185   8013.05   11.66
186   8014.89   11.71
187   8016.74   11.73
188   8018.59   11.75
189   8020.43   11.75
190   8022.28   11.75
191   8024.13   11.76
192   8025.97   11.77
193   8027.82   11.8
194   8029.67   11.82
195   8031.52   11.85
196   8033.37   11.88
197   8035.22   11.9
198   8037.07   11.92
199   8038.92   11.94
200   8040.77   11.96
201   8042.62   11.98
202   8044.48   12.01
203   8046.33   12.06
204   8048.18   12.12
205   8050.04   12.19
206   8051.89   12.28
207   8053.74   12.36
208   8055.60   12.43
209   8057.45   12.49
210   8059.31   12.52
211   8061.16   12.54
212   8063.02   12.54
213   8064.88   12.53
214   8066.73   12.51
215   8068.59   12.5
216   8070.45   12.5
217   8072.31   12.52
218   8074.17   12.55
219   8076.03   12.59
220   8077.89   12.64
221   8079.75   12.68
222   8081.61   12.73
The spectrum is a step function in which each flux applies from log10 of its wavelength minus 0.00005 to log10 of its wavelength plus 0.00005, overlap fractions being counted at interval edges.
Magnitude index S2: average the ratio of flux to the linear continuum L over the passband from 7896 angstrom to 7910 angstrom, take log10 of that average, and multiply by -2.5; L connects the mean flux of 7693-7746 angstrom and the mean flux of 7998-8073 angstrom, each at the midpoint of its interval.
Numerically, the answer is 0.04 mag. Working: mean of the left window 8.41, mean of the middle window 10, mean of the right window 12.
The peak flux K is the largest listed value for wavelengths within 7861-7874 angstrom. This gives 9.622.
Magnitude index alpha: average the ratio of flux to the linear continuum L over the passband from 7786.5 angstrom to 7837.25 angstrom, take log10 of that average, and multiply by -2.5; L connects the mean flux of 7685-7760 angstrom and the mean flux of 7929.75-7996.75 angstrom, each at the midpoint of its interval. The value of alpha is 0.02 mag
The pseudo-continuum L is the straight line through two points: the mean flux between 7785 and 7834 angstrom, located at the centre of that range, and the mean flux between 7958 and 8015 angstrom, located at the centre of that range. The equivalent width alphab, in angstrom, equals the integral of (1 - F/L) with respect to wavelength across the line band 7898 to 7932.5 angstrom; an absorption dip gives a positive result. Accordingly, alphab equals 0.9 angstrom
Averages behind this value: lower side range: 9.02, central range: 10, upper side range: 11.1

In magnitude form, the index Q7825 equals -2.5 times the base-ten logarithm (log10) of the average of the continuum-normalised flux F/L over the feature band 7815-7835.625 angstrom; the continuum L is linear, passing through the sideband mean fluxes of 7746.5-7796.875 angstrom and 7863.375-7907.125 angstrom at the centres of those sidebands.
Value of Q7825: 0.01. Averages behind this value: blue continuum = 8.46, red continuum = 9.93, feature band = 9.04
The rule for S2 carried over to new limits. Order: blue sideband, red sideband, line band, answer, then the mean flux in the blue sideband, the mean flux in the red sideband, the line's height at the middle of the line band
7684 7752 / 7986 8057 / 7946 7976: 0.02 mag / 8.34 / 11.7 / 11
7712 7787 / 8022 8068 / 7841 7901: 0.04 mag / 8.55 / 12.1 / 10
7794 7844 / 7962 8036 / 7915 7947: 0.03 mag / 9.07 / 11.3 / 10.5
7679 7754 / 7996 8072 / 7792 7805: 0.04 mag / 8.31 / 11.9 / 9.24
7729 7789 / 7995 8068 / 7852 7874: 0.04 mag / 8.56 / 11.9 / 9.83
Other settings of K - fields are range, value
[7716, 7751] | 9.109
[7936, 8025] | 11.76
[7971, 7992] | 11.02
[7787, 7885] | 10.05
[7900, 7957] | 10.7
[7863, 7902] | 10.25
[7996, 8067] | 12.54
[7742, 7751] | 8.691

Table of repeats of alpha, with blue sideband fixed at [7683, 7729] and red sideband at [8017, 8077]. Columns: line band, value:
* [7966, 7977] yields 0.025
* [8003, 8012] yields 0.021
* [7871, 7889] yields 0.033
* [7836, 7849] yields 0.084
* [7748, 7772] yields 0.066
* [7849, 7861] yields 0.056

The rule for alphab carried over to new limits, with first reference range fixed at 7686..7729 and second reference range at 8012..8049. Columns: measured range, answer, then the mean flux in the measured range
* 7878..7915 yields 1.0 angstrom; 10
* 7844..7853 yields 0.5 angstrom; 9.24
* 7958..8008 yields 1.2 angstrom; 11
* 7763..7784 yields 0.7 angstrom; 8.63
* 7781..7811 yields 1.0 angstrom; 8.88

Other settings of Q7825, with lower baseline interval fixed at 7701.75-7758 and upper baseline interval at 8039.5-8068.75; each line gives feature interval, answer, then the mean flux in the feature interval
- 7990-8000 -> 0.05 mag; 11.1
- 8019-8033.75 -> 0.02 mag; 11.8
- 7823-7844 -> 0.09 mag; 8.88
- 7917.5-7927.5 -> 0.08 mag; 10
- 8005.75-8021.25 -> 0.02 mag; 11.6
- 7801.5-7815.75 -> 0.01 mag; 9.31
